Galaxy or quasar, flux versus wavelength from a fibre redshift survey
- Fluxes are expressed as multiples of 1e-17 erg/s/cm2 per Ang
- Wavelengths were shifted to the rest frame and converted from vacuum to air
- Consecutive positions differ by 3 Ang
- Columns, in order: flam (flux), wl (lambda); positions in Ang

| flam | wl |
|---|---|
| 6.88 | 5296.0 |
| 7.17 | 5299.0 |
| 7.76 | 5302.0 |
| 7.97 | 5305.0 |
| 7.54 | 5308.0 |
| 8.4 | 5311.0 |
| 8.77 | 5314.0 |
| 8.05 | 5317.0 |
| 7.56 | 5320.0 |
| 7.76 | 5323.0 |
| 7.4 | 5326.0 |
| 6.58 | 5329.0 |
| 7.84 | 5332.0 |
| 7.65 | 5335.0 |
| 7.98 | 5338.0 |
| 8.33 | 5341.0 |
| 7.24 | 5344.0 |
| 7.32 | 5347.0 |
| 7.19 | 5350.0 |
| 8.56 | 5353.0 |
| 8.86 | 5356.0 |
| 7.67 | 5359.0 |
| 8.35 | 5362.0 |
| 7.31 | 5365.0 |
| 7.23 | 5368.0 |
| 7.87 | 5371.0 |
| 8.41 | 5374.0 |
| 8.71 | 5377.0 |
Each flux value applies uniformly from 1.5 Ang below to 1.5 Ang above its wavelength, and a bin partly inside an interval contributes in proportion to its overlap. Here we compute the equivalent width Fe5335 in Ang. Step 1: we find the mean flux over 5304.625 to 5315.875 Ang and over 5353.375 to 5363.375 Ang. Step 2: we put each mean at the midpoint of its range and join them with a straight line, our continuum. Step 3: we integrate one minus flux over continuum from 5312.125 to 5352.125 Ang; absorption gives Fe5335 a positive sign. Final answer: 2.7 Ang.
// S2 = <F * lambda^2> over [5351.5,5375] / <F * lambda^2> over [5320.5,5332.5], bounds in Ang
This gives 1.10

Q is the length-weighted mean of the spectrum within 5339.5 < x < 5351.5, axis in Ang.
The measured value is 7.52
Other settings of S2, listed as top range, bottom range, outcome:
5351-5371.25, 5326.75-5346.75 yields 1.06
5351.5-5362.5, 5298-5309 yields 1.12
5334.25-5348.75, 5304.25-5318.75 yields 0.96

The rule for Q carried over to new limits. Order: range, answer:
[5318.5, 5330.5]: 7.33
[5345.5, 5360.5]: 7.92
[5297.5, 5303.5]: 7.46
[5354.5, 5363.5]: 8.29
